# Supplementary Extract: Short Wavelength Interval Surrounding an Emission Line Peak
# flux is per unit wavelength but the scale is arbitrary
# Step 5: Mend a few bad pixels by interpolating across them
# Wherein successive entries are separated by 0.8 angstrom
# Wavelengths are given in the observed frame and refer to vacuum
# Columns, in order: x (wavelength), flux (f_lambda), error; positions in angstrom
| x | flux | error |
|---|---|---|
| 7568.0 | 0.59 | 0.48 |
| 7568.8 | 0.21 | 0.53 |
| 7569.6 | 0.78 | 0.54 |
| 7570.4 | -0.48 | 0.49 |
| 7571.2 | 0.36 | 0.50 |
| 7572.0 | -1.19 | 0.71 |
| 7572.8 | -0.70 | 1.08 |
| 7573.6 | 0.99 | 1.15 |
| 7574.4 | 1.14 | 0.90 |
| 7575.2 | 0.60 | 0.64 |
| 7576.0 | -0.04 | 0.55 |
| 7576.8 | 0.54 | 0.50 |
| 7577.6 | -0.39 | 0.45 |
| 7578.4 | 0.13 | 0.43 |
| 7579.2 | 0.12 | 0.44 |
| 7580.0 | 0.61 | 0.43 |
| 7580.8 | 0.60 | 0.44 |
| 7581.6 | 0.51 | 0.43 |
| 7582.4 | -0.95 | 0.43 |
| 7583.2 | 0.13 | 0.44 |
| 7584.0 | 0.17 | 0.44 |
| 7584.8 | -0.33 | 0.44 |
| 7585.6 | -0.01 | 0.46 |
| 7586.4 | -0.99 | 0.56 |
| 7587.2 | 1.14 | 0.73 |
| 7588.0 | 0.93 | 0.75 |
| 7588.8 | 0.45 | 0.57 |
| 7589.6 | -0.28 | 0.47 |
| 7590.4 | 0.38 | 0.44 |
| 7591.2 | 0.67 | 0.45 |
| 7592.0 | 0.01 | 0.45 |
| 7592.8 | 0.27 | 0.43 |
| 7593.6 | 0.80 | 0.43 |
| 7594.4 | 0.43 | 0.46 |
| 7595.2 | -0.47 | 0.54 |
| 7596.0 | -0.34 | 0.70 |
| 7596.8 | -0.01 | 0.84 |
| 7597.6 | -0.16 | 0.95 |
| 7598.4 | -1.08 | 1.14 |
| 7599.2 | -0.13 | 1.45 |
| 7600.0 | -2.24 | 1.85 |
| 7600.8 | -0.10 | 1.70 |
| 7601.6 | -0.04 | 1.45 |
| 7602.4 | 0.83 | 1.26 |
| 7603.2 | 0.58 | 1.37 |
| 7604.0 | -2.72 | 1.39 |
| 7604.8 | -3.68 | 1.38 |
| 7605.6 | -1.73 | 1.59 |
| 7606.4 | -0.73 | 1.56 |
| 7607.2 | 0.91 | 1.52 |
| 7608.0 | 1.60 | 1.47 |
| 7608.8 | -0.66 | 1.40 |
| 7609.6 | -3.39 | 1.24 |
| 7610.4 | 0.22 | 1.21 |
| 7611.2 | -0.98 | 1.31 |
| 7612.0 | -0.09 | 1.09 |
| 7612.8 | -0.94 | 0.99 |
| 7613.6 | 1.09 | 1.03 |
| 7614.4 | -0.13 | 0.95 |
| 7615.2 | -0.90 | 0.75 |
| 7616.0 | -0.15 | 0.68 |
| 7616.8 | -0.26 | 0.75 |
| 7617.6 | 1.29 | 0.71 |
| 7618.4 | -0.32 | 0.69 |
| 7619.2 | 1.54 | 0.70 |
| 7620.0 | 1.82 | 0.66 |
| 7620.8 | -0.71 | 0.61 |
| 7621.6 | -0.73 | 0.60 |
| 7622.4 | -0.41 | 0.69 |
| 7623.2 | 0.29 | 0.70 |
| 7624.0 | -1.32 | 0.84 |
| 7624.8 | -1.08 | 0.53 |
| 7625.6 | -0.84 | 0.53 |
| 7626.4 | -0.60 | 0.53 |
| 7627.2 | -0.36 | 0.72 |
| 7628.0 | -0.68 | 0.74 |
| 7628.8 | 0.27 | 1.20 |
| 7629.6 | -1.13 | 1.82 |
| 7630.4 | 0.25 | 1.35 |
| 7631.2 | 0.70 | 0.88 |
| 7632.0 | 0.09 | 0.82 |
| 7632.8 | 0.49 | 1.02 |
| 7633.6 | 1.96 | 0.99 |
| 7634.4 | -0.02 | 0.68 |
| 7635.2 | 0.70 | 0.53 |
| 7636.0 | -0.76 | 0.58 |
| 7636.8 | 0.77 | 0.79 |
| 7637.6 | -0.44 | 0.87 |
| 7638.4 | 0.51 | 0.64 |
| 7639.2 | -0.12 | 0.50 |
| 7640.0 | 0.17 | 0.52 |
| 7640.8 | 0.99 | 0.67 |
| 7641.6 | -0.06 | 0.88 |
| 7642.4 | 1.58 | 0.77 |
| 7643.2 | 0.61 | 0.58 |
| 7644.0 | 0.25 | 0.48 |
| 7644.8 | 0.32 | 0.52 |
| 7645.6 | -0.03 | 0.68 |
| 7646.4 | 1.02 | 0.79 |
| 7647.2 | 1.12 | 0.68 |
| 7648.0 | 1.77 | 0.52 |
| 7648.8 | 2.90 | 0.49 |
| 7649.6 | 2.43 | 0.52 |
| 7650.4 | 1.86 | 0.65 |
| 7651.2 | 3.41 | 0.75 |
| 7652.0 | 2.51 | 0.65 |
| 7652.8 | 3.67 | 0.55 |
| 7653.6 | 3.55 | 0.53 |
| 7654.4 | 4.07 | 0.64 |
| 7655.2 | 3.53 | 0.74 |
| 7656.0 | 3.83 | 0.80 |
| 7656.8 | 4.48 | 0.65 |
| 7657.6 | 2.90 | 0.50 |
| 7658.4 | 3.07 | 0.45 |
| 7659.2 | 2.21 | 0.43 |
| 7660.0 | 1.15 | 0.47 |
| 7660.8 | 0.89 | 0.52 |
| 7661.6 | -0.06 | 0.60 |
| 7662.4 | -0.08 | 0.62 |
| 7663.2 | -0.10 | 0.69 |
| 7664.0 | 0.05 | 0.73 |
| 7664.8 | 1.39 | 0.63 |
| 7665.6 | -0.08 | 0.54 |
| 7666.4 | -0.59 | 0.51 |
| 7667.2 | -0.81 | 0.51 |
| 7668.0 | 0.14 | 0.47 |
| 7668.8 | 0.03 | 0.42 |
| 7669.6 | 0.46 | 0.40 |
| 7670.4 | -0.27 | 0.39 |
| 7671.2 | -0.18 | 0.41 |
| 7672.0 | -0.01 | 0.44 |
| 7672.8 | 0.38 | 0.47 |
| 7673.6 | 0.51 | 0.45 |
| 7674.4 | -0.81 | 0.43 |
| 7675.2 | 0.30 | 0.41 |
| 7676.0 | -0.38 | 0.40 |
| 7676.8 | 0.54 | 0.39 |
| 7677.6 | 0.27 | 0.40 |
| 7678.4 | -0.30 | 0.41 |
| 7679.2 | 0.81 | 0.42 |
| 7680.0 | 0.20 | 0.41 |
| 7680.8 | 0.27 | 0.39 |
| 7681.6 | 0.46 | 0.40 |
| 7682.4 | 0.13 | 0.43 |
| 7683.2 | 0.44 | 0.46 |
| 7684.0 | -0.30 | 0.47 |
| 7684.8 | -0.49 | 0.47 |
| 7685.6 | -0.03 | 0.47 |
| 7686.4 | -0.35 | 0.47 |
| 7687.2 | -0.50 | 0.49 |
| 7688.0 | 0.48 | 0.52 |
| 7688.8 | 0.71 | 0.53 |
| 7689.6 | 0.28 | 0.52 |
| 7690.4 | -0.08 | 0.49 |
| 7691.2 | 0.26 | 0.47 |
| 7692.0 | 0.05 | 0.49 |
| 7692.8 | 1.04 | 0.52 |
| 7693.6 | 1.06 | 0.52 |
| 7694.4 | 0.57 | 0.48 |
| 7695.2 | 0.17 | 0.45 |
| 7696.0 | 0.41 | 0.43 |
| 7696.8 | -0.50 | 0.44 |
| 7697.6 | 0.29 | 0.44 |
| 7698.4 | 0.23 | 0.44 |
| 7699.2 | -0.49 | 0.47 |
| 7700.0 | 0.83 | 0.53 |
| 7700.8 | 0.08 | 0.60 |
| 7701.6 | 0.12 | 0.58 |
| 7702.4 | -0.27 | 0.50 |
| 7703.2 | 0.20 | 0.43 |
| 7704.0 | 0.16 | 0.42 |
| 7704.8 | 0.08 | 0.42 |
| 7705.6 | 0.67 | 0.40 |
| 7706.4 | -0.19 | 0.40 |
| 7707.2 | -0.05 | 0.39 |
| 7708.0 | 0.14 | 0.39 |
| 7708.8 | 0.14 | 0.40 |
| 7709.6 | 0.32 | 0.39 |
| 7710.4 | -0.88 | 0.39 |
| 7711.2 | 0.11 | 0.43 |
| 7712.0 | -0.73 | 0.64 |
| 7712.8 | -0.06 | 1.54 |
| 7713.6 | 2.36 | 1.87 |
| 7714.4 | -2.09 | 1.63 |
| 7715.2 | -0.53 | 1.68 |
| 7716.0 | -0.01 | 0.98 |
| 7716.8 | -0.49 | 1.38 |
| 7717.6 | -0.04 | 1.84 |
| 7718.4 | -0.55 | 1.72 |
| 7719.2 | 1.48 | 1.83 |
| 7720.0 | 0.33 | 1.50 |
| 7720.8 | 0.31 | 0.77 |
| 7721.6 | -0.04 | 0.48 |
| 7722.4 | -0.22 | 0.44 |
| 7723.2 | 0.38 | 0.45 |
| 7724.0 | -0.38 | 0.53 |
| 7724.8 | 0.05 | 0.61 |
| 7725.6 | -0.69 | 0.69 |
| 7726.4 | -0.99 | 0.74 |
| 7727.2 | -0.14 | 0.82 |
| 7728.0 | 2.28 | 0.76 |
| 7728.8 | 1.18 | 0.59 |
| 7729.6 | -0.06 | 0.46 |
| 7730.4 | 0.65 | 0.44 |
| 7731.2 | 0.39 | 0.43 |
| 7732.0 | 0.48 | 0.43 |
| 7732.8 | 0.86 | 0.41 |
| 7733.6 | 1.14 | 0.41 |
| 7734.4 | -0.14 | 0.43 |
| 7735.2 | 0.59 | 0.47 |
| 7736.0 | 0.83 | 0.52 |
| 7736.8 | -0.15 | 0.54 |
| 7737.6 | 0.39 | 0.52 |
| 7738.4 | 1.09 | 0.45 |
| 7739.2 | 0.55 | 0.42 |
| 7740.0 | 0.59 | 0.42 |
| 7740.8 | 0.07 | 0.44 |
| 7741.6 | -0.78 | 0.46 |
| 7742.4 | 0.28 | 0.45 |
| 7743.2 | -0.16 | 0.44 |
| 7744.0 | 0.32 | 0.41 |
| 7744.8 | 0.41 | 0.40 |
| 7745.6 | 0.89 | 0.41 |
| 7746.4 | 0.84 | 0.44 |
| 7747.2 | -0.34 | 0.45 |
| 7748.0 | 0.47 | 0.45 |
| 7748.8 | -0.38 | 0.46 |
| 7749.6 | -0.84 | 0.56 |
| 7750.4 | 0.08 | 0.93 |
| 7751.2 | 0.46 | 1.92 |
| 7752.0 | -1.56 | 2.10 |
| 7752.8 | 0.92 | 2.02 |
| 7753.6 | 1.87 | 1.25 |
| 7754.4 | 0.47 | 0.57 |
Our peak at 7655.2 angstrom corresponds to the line [O II]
